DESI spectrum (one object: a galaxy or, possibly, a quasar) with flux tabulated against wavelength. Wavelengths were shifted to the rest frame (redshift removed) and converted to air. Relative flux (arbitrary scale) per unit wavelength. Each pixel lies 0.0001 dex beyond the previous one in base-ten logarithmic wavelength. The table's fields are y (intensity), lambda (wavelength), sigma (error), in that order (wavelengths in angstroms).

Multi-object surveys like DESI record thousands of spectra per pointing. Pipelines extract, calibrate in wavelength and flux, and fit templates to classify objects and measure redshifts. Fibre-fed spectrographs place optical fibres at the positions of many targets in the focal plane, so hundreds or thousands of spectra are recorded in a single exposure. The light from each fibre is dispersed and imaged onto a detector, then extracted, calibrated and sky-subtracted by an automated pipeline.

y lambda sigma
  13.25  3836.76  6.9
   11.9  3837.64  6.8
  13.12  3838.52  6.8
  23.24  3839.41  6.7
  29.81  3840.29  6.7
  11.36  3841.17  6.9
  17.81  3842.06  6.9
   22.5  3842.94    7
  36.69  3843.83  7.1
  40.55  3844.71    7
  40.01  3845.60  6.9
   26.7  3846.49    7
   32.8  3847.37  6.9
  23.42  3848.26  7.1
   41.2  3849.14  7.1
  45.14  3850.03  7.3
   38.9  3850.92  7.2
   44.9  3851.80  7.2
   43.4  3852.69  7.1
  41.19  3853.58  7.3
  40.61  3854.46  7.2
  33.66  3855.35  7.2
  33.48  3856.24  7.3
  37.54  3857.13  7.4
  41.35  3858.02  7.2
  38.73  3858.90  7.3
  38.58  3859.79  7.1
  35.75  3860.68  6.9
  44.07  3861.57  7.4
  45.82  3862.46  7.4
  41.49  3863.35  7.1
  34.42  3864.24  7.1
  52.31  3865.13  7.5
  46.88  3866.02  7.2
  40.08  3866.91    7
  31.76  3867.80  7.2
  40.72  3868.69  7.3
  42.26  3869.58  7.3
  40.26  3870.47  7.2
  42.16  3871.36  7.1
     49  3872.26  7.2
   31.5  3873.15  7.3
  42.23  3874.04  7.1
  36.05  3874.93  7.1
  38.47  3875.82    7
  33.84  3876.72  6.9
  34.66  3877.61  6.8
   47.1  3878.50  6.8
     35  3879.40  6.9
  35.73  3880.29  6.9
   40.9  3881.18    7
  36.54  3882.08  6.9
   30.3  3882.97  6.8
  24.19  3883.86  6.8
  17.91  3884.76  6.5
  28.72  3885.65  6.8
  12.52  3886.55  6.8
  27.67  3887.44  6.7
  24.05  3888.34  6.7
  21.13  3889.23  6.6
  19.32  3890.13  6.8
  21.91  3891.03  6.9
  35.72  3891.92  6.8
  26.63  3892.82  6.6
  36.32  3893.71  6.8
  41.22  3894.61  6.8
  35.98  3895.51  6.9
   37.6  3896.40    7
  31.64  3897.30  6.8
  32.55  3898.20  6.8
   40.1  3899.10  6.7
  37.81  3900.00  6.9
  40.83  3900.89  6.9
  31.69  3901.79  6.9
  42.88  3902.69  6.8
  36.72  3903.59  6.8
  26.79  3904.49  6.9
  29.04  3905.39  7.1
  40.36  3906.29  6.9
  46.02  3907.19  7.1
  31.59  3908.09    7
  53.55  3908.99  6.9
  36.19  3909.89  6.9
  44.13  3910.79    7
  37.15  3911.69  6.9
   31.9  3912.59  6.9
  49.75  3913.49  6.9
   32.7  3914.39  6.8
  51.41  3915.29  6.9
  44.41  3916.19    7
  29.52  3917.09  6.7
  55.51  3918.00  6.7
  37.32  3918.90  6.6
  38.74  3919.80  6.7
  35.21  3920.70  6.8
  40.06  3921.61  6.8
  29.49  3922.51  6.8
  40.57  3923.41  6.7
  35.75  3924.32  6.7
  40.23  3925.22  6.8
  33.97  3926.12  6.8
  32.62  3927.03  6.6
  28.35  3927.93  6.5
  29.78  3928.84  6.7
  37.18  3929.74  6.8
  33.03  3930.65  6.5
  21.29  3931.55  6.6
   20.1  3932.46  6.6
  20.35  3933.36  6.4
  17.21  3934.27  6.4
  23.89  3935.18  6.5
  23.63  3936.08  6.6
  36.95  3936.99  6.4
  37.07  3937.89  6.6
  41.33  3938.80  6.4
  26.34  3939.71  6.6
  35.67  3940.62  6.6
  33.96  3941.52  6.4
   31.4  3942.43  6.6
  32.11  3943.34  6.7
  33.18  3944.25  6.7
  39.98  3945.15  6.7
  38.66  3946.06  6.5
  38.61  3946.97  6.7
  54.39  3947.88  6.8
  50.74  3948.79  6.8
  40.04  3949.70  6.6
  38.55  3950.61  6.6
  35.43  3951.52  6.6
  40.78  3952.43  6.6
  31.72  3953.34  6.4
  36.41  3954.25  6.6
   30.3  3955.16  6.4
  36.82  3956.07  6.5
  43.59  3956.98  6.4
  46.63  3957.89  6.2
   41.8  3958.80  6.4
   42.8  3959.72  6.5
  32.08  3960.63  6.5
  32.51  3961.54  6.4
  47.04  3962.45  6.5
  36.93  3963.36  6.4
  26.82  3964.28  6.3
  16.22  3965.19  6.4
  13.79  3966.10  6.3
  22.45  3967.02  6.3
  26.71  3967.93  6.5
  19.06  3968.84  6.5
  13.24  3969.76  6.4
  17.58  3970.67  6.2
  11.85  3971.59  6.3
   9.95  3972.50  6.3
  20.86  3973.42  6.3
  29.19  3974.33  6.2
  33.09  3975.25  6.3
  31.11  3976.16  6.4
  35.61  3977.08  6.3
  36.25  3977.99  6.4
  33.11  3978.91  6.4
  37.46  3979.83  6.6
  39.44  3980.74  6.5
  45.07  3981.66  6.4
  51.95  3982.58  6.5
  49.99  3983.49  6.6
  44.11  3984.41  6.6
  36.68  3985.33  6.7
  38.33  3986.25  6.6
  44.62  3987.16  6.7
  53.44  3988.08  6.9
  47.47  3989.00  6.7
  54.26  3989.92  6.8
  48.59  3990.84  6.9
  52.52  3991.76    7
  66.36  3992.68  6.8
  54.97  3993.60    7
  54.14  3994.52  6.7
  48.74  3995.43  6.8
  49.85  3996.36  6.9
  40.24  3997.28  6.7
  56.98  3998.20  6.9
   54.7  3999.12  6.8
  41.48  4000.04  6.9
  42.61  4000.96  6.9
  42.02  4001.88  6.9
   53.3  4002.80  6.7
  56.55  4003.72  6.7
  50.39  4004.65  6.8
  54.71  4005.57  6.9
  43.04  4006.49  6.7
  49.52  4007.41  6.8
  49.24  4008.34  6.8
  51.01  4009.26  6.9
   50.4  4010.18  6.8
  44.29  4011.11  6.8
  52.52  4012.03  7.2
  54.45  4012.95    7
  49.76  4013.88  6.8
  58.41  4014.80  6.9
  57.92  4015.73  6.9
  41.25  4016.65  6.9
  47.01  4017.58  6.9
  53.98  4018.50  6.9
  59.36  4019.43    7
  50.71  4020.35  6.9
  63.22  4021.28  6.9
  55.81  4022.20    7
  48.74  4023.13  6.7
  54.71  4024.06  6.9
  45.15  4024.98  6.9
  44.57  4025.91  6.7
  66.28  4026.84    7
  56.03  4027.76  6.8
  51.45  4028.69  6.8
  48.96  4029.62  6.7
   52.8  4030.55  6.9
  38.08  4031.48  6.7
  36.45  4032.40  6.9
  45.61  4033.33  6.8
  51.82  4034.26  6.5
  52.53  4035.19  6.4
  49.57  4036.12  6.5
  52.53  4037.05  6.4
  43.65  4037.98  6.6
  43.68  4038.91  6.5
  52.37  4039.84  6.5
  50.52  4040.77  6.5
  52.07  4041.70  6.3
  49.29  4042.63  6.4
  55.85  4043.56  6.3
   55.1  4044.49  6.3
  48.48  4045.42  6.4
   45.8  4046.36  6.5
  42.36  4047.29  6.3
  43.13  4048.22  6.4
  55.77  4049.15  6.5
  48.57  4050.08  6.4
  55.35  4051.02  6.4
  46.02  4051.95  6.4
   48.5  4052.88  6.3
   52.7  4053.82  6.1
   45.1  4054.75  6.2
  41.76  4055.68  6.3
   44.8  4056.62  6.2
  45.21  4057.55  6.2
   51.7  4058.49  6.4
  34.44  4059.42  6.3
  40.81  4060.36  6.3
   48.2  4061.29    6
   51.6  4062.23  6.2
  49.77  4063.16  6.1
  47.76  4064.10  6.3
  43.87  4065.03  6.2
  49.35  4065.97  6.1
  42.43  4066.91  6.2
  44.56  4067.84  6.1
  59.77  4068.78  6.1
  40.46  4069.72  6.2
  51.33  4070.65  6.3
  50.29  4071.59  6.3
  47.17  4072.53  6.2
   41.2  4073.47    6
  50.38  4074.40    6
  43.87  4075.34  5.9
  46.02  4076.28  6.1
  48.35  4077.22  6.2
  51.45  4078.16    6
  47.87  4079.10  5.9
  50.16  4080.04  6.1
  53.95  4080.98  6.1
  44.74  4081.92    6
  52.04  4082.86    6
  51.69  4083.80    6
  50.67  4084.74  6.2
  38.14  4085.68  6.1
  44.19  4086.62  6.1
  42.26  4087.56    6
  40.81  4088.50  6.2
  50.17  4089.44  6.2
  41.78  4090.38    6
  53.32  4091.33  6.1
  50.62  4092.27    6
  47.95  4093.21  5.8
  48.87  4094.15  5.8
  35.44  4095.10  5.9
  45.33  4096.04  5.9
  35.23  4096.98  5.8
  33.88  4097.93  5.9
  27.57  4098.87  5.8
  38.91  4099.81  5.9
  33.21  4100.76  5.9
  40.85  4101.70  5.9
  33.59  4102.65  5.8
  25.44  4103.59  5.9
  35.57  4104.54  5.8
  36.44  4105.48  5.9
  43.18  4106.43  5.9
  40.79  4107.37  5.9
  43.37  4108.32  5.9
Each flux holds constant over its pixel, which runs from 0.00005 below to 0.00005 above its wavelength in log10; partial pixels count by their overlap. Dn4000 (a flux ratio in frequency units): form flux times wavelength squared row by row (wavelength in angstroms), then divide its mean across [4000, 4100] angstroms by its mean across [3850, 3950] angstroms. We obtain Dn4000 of 1.44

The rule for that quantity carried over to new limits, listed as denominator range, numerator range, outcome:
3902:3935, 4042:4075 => 1.43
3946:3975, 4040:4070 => 1.58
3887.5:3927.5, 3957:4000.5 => 1.09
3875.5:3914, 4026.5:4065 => 1.54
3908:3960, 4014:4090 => 1.42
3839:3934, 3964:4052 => 1.36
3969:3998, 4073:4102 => 1.18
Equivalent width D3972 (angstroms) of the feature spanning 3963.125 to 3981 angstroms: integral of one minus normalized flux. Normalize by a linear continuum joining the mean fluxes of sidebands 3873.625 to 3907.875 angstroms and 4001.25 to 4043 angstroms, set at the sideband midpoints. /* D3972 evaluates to 7.62 angstroms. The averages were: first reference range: 33.1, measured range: 25.2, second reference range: 50.5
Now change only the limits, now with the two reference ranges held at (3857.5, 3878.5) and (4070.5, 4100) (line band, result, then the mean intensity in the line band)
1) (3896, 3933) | 4.2 angstroms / 36.7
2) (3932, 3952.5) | 3.8 angstroms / 34.2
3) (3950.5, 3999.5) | 5.8 angstroms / 37.8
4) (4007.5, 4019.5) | -2.0 angstroms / 51.2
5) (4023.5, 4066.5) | -3.8 angstroms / 48.5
